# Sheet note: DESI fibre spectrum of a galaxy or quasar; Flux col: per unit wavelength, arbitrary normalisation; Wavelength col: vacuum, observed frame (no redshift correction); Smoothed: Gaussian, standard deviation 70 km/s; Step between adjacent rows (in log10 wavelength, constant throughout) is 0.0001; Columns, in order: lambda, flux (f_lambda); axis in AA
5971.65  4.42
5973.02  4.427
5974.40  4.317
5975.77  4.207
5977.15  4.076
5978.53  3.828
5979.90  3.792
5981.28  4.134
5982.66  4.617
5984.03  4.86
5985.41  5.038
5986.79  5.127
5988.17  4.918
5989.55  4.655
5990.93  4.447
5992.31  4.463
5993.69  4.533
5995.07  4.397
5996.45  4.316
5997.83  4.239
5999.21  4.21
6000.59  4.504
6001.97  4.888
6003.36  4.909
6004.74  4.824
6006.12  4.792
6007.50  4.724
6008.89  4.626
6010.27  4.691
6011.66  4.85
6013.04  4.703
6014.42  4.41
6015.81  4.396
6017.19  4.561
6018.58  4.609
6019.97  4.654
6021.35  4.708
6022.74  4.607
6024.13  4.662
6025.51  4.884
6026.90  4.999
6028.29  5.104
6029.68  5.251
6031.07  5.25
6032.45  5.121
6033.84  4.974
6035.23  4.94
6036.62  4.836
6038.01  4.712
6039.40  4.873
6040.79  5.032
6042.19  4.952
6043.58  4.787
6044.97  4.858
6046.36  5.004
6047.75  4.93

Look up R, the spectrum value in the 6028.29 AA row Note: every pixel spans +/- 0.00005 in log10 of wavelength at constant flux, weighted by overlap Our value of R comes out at 5.104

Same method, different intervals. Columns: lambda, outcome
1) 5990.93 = 4.447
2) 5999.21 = 4.21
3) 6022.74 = 4.607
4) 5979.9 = 3.792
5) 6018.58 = 4.609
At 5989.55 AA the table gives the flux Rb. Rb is 4.655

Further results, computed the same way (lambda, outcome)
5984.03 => 4.86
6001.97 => 4.888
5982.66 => 4.617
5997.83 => 4.239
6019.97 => 4.654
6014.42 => 4.41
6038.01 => 4.712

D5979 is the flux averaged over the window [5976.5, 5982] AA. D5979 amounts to 3.96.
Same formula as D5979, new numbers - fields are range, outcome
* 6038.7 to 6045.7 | 4.9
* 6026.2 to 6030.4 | 5.11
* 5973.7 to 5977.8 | 4.2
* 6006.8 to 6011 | 4.68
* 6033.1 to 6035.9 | 4.96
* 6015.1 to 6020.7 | 4.55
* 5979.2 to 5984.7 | 4.35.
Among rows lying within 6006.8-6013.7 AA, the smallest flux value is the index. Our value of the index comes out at 4.626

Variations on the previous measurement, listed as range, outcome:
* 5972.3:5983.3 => 3.792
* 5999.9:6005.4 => 4.504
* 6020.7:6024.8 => 4.607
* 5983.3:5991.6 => 4.447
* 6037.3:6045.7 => 4.712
